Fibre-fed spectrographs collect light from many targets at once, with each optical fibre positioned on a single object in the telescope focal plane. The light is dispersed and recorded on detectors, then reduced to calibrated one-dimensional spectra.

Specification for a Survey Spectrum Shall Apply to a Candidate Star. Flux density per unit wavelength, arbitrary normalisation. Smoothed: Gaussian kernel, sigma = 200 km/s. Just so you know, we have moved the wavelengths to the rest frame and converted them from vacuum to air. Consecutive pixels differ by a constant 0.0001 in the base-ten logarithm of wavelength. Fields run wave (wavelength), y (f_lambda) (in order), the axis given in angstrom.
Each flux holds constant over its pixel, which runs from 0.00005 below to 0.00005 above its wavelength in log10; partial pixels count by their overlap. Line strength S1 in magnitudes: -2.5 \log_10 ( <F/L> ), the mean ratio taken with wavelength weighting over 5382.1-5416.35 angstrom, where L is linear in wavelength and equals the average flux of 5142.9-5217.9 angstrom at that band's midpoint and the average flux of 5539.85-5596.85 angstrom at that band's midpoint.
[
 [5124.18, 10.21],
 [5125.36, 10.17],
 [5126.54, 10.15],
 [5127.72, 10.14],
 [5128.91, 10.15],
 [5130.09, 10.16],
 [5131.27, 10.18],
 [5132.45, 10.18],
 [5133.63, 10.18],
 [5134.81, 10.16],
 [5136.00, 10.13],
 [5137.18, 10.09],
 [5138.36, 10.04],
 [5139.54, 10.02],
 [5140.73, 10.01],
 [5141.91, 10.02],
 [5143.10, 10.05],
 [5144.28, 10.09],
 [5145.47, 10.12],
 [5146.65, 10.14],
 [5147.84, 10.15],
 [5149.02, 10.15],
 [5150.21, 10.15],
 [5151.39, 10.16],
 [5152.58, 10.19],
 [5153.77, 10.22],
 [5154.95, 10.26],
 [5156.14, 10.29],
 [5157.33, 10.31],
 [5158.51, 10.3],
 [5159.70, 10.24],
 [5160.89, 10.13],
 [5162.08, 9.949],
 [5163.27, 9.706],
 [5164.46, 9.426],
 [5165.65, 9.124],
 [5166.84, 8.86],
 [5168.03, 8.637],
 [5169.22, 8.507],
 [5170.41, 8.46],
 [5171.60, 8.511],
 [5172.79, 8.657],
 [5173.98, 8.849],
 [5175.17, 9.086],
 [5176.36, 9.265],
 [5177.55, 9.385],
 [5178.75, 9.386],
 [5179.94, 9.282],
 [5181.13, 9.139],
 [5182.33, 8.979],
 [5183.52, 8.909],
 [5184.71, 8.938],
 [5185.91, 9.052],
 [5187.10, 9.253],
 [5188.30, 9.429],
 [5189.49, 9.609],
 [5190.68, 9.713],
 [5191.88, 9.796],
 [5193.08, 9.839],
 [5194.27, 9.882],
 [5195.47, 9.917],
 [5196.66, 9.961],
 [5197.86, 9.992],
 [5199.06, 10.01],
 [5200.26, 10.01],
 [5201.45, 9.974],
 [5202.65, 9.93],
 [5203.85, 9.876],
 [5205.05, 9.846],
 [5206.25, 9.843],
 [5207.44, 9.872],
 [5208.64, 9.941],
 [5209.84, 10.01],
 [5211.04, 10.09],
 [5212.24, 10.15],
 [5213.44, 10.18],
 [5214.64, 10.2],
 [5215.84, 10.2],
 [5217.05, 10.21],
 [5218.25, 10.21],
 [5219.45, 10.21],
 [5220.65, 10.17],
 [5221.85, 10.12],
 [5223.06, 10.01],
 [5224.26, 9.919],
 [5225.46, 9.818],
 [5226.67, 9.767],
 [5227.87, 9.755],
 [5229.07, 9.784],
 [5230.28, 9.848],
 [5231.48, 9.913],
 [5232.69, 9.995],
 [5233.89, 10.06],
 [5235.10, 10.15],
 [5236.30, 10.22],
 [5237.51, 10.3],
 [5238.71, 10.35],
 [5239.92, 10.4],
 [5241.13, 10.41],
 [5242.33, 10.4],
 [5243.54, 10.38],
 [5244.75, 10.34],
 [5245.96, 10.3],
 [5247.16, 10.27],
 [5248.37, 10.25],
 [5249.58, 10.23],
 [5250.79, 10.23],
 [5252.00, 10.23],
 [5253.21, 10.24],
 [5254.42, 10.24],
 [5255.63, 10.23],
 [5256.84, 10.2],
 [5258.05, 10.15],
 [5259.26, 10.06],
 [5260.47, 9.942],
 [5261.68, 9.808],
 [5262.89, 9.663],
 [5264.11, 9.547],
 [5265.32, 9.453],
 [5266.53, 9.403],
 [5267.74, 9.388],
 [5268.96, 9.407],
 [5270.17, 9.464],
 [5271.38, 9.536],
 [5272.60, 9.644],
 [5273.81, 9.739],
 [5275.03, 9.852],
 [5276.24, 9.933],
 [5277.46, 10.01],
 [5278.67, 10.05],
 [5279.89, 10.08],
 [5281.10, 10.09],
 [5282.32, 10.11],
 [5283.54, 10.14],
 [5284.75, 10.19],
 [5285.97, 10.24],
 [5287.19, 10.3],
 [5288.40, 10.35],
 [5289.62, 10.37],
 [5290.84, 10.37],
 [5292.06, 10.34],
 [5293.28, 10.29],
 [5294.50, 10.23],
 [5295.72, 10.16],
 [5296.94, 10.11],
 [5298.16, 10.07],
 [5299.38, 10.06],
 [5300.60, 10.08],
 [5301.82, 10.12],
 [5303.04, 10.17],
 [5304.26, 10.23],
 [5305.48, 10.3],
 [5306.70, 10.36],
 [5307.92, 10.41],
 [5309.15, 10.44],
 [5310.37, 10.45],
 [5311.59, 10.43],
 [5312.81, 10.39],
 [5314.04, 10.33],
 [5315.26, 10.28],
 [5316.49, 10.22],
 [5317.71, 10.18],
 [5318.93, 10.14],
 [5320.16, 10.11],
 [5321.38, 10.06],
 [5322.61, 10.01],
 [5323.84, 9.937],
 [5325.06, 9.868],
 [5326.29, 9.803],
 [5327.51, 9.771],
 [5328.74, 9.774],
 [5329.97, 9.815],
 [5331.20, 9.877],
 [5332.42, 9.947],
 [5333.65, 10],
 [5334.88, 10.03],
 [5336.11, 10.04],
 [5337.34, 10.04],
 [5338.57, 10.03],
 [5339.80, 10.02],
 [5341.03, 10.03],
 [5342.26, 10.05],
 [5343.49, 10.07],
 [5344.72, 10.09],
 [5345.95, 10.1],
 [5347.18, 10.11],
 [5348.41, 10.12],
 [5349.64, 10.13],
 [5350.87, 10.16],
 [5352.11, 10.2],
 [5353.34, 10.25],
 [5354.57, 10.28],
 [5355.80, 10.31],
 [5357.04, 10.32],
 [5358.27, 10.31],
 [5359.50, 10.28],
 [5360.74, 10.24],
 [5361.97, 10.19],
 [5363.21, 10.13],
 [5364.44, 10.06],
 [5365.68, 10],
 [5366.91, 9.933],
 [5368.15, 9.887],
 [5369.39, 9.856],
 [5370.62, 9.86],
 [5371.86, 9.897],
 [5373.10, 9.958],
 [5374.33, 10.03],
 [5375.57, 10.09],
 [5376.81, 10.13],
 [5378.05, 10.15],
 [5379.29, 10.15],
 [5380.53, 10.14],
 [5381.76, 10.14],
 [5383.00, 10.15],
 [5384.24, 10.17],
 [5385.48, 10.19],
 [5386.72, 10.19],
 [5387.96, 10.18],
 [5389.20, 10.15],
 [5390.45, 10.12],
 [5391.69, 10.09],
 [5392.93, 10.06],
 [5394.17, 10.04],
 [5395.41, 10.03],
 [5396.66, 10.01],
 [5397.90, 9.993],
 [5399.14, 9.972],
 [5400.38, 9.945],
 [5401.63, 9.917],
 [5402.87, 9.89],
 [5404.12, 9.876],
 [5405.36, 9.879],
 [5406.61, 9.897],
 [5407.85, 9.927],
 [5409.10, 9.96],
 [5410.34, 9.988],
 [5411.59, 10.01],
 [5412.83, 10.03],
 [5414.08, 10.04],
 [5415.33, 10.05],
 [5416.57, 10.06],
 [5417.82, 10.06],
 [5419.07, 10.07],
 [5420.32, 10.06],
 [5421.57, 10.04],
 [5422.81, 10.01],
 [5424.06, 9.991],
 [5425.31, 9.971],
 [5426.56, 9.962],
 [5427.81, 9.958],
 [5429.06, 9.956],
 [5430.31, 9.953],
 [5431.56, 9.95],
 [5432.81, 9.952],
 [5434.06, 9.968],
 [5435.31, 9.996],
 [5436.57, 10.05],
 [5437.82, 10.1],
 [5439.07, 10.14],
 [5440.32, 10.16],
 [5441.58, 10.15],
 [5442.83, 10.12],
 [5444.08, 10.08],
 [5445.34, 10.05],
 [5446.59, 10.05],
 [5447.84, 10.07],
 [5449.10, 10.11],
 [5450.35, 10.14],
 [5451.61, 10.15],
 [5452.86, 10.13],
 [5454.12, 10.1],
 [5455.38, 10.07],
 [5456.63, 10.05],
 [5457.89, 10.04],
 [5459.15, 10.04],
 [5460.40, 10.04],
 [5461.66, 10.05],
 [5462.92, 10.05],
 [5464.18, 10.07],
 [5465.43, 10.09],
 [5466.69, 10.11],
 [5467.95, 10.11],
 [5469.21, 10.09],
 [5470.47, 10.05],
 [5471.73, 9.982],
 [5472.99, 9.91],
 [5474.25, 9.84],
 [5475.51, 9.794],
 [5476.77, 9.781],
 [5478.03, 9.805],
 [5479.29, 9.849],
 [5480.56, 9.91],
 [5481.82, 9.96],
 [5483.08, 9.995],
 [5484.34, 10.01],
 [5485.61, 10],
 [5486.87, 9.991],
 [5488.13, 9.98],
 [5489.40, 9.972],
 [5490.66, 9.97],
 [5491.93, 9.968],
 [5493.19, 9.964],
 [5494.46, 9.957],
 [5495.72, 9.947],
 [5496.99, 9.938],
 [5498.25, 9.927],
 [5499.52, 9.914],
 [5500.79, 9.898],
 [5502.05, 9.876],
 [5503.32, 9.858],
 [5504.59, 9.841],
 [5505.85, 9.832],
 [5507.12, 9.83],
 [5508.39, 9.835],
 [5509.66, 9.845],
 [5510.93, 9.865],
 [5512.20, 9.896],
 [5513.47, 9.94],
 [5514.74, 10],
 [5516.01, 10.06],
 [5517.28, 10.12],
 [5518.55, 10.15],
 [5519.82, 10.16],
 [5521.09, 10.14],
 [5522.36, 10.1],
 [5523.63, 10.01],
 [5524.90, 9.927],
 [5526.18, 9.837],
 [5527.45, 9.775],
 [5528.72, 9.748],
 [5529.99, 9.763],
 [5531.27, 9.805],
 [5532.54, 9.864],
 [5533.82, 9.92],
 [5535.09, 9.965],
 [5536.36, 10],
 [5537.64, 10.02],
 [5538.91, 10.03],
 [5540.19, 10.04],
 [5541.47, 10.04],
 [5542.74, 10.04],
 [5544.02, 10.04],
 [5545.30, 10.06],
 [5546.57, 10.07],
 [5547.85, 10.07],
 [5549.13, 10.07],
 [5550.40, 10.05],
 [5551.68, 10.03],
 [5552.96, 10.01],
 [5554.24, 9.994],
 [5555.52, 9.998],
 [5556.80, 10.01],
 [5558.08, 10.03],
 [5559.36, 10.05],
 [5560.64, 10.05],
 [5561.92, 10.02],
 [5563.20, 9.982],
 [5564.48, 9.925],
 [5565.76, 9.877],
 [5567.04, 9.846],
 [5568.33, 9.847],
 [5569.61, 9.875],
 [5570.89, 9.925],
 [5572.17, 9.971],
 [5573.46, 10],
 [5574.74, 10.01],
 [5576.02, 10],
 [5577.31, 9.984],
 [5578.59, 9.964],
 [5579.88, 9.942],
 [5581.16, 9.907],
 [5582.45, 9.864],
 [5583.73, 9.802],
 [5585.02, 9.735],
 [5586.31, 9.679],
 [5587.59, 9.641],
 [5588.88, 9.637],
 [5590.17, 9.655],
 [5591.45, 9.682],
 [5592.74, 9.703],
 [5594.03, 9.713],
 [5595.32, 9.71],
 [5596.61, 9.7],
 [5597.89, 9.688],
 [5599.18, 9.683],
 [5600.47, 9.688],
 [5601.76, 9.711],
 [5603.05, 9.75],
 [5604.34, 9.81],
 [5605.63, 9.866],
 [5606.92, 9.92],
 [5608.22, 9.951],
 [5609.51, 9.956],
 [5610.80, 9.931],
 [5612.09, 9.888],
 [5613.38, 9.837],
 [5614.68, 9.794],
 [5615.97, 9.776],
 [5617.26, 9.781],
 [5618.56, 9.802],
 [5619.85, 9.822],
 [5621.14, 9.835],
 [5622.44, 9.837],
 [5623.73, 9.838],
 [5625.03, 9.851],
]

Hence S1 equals -0.023 mag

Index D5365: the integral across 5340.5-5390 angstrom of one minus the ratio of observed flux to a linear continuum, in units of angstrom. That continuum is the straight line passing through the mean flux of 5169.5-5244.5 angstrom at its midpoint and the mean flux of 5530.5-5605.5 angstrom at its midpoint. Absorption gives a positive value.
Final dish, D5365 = -1.5 angstrom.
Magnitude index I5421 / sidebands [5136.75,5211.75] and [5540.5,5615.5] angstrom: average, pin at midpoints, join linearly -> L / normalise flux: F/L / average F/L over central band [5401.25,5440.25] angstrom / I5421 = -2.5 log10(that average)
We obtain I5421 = -0.02 mag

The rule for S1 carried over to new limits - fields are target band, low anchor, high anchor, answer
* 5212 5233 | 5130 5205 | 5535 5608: -0.032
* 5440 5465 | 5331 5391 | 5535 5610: -0.008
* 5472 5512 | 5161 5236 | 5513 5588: 0.001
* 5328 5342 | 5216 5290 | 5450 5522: 0.006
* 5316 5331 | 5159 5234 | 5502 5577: -0.023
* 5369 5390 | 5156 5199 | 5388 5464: -0.019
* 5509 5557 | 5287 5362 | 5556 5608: -0.009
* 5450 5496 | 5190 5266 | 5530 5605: -0.006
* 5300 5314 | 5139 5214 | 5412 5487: -0.050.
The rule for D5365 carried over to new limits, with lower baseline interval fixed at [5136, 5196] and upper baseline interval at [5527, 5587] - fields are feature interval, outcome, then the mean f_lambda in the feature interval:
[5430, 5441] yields -0.21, 10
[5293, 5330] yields -1.56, 10.2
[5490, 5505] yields -0.03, 9.92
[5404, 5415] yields -0.15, 9.96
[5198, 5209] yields -0.31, 9.93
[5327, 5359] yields -1.00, 10.1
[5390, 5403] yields -0.26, 10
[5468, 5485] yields -0.08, 9.92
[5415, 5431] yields -0.28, 10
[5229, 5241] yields -0.56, 10.1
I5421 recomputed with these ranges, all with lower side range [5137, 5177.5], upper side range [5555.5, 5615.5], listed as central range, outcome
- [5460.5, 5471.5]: -0.03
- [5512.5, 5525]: -0.03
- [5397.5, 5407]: -0.01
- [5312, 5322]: -0.05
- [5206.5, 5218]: -0.04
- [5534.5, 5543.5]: -0.02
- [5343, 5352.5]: -0.04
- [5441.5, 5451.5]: -0.03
